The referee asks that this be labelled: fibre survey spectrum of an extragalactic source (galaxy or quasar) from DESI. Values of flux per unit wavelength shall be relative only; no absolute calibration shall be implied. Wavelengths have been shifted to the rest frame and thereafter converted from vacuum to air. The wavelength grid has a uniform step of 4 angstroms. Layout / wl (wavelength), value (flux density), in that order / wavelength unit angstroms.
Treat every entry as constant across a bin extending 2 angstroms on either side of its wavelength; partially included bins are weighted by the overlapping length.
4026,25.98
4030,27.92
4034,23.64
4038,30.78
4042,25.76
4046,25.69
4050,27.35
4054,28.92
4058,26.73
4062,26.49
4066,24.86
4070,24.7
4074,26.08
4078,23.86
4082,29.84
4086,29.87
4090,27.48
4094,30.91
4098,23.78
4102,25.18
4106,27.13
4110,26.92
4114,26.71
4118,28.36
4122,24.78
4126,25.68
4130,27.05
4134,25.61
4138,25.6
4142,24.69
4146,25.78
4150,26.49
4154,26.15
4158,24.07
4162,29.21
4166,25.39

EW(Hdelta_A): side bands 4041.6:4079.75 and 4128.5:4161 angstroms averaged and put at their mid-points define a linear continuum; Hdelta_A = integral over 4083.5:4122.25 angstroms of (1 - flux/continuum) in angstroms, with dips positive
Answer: -2.0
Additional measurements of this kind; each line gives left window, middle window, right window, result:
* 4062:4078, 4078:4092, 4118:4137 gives -1.60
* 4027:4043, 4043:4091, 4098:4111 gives -0.45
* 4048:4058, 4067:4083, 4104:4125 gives 0.95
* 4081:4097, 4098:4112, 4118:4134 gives 0.90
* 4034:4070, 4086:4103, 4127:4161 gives -0.64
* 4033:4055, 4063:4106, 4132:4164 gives -0.05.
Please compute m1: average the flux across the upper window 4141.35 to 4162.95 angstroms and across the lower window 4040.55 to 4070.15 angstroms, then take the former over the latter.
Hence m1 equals 1.0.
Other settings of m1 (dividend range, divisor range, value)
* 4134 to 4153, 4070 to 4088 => 0.95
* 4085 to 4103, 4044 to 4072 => 1.04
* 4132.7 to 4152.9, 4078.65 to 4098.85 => 0.91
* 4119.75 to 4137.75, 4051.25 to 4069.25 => 0.97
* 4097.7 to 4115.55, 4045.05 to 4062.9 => 0.96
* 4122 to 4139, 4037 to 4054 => 0.94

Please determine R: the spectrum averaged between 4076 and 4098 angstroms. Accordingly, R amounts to 28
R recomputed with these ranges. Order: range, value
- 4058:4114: 26.7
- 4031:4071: 26.6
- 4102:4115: 26.7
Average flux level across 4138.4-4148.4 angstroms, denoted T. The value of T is 25.3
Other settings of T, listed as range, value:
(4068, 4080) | 24.9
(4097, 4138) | 26.2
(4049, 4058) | 27.9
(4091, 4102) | 27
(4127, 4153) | 25.9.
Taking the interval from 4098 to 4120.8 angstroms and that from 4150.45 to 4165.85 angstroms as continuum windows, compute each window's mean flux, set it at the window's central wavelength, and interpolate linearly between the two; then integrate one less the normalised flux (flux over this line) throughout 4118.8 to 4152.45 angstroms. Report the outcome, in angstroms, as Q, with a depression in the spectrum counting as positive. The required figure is 0.8 angstroms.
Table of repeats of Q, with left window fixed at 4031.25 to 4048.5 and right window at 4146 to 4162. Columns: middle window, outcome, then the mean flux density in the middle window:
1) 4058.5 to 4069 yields 0.3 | 25.7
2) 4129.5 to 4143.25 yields 0.3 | 25.7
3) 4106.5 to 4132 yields -0.4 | 26.6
